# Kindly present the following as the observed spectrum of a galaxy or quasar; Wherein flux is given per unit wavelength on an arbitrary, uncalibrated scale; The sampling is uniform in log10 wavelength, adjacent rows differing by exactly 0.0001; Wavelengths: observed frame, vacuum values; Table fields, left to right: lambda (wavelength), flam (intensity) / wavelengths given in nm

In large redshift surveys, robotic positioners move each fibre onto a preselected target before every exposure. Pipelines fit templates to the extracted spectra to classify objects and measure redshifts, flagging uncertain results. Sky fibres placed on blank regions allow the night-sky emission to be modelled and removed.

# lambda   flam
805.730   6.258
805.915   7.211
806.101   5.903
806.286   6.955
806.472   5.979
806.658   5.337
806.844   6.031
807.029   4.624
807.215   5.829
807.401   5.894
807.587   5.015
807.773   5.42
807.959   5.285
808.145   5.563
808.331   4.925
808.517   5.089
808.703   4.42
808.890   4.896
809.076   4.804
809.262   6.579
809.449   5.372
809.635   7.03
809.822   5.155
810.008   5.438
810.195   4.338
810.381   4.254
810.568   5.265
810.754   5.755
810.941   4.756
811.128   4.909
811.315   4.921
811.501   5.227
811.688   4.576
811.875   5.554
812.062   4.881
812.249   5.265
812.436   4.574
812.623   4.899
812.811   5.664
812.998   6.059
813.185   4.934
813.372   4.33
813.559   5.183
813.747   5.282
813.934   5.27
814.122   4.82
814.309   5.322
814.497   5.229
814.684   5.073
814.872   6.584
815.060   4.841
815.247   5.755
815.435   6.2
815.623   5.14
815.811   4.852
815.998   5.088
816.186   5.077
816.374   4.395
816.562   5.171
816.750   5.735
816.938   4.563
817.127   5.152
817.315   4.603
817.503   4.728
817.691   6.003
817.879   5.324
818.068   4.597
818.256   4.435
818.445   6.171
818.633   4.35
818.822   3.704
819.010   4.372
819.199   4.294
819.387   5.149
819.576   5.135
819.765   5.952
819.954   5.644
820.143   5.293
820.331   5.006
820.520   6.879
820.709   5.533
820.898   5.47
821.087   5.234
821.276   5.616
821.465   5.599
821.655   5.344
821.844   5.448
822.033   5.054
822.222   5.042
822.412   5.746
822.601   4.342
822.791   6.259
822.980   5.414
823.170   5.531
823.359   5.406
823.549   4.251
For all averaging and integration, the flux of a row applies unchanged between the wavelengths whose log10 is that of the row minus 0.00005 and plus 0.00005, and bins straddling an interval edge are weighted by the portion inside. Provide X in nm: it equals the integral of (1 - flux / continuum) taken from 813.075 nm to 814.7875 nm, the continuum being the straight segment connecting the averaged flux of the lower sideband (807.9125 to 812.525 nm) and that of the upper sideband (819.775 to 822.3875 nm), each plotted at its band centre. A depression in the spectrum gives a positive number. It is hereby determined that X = 0.07 nm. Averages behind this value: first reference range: 5.15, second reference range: 5.5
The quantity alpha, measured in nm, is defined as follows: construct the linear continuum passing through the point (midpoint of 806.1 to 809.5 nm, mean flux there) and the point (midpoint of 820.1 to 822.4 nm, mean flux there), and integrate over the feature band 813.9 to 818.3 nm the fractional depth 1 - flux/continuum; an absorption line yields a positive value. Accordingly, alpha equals 0.24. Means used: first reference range 5.46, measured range 5.17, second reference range 5.47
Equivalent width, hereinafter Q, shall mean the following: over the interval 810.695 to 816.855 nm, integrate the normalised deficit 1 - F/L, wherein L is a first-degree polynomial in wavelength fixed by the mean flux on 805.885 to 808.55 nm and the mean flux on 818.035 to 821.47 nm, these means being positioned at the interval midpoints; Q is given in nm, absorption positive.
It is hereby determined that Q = 0.24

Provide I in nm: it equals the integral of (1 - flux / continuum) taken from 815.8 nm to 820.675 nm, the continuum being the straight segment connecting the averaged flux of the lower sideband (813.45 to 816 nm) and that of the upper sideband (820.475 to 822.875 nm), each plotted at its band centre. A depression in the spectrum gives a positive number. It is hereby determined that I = 0.30 nm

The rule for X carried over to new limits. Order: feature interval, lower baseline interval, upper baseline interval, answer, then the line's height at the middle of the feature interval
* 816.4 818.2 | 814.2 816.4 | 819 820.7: 0.095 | 5.34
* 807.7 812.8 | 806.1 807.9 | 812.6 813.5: 0.246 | 5.42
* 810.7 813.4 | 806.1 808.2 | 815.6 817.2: 0.108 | 5.31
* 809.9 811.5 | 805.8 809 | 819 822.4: 0.156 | 5.51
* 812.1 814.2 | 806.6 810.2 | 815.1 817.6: 0.042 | 5.22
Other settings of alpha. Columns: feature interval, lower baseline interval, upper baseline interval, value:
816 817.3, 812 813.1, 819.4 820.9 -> 0.10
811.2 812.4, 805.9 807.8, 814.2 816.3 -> 0.11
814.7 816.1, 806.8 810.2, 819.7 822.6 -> -0.01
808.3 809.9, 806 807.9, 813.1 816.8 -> 0.05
